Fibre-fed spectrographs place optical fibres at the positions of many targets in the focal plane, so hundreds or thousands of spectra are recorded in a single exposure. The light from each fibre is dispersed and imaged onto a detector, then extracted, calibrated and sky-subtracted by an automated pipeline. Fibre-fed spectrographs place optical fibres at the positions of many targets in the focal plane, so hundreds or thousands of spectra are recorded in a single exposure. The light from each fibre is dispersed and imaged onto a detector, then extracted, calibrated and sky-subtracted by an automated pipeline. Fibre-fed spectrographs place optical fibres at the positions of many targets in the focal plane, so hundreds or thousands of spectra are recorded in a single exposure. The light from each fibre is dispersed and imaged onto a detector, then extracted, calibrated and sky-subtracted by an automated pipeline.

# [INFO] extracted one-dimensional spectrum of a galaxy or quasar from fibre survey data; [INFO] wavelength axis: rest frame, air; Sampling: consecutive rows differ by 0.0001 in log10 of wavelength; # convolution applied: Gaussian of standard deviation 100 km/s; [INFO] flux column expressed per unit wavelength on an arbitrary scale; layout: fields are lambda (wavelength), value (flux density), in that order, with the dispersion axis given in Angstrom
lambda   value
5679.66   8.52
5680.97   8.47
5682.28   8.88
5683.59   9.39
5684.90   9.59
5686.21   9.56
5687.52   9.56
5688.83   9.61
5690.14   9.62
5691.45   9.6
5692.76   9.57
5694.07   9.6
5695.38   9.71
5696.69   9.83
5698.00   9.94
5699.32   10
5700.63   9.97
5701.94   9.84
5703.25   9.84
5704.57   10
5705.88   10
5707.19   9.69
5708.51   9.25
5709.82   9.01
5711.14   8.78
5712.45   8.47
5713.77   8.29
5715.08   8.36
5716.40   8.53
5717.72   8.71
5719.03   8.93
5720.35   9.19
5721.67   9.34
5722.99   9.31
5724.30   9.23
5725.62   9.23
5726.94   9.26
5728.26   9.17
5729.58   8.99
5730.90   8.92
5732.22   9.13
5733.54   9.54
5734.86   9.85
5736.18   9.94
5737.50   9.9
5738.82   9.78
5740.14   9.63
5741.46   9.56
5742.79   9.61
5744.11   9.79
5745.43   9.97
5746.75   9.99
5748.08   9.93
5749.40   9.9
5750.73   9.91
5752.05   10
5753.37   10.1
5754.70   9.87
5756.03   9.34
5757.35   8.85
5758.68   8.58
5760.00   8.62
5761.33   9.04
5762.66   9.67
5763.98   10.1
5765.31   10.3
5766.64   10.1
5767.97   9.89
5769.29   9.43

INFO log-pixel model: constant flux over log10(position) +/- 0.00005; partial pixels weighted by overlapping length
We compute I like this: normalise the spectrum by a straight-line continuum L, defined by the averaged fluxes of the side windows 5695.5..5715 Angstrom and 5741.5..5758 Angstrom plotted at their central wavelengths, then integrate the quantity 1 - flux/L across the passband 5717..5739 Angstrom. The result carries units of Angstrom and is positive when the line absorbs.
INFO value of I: 0.7 Angstrom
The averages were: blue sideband 9.47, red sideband 9.76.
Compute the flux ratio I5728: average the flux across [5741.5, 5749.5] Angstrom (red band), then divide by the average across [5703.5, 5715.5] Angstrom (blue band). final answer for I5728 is 1.08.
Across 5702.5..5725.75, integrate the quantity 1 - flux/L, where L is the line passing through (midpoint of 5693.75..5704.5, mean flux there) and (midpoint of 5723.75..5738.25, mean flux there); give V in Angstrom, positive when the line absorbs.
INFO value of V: 1.2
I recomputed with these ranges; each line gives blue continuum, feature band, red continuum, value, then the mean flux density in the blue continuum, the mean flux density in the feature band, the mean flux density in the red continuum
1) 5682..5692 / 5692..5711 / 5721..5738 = -0.5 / 9.49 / 9.71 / 9.36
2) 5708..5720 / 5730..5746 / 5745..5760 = -0.6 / 8.71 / 9.63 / 9.63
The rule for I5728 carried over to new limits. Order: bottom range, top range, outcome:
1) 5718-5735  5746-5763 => 1.03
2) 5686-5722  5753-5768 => 1.01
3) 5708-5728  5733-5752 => 1.10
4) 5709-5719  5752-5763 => 1.08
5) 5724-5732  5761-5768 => 1.08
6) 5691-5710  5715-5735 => 0.93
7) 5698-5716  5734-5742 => 1.05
